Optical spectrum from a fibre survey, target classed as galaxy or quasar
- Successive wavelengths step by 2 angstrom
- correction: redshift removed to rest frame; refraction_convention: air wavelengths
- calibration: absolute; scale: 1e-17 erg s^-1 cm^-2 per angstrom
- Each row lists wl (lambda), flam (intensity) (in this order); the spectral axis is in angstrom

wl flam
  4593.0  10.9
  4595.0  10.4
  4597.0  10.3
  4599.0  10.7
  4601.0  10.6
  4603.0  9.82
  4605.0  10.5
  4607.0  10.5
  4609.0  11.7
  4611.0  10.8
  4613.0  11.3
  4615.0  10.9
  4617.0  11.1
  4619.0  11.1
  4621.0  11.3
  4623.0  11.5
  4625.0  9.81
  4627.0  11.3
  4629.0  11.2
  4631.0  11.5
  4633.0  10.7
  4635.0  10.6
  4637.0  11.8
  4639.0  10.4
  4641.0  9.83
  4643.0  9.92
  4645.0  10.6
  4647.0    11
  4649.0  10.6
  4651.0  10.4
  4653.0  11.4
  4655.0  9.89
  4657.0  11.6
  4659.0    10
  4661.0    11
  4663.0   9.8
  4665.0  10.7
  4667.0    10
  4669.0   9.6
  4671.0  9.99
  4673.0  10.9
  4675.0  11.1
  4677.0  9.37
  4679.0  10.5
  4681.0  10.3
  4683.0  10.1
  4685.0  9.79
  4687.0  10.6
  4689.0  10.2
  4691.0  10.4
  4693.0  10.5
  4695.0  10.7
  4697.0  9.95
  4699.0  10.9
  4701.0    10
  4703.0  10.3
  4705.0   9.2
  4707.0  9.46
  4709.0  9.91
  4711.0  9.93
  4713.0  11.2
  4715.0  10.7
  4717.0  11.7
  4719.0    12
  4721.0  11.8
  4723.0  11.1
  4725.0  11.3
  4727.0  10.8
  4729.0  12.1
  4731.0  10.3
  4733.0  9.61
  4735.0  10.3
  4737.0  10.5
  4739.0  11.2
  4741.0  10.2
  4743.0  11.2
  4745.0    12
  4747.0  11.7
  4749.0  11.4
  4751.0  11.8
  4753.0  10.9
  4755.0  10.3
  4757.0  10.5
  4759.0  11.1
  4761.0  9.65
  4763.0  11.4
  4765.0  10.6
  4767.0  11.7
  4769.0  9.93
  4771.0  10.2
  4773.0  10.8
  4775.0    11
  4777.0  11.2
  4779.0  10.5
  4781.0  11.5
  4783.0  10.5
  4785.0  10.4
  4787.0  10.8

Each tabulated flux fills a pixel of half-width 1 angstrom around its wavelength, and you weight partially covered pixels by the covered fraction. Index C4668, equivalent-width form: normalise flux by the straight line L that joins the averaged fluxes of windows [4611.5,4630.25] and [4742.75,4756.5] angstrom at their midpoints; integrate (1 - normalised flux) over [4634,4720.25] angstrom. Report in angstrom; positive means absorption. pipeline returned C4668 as 5.6 angstrom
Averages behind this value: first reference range 11.1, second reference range 11.3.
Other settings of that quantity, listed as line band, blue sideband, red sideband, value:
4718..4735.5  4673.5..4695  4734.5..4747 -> -0.4 angstrom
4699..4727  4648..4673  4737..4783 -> 0.1 angstrom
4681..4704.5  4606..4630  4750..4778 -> 1.3 angstrom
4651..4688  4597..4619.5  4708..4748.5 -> 1.8 angstrom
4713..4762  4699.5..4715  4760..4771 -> -3.1 angstrom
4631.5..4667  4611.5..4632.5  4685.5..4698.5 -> 0.7 angstrom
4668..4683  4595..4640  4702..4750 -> 0.8 angstrom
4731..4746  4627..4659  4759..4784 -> 0.1 angstrom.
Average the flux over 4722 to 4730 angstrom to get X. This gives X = 11.3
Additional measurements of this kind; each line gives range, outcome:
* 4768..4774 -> 10.3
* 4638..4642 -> 10.1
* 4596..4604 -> 10.4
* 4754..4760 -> 10.6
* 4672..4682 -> 10.4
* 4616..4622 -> 11.2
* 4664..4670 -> 10.1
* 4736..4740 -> 10.8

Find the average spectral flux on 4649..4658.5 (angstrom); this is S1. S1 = 10.8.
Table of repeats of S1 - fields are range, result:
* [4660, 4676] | 10.4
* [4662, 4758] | 10.6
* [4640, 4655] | 10.5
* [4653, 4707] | 10.3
